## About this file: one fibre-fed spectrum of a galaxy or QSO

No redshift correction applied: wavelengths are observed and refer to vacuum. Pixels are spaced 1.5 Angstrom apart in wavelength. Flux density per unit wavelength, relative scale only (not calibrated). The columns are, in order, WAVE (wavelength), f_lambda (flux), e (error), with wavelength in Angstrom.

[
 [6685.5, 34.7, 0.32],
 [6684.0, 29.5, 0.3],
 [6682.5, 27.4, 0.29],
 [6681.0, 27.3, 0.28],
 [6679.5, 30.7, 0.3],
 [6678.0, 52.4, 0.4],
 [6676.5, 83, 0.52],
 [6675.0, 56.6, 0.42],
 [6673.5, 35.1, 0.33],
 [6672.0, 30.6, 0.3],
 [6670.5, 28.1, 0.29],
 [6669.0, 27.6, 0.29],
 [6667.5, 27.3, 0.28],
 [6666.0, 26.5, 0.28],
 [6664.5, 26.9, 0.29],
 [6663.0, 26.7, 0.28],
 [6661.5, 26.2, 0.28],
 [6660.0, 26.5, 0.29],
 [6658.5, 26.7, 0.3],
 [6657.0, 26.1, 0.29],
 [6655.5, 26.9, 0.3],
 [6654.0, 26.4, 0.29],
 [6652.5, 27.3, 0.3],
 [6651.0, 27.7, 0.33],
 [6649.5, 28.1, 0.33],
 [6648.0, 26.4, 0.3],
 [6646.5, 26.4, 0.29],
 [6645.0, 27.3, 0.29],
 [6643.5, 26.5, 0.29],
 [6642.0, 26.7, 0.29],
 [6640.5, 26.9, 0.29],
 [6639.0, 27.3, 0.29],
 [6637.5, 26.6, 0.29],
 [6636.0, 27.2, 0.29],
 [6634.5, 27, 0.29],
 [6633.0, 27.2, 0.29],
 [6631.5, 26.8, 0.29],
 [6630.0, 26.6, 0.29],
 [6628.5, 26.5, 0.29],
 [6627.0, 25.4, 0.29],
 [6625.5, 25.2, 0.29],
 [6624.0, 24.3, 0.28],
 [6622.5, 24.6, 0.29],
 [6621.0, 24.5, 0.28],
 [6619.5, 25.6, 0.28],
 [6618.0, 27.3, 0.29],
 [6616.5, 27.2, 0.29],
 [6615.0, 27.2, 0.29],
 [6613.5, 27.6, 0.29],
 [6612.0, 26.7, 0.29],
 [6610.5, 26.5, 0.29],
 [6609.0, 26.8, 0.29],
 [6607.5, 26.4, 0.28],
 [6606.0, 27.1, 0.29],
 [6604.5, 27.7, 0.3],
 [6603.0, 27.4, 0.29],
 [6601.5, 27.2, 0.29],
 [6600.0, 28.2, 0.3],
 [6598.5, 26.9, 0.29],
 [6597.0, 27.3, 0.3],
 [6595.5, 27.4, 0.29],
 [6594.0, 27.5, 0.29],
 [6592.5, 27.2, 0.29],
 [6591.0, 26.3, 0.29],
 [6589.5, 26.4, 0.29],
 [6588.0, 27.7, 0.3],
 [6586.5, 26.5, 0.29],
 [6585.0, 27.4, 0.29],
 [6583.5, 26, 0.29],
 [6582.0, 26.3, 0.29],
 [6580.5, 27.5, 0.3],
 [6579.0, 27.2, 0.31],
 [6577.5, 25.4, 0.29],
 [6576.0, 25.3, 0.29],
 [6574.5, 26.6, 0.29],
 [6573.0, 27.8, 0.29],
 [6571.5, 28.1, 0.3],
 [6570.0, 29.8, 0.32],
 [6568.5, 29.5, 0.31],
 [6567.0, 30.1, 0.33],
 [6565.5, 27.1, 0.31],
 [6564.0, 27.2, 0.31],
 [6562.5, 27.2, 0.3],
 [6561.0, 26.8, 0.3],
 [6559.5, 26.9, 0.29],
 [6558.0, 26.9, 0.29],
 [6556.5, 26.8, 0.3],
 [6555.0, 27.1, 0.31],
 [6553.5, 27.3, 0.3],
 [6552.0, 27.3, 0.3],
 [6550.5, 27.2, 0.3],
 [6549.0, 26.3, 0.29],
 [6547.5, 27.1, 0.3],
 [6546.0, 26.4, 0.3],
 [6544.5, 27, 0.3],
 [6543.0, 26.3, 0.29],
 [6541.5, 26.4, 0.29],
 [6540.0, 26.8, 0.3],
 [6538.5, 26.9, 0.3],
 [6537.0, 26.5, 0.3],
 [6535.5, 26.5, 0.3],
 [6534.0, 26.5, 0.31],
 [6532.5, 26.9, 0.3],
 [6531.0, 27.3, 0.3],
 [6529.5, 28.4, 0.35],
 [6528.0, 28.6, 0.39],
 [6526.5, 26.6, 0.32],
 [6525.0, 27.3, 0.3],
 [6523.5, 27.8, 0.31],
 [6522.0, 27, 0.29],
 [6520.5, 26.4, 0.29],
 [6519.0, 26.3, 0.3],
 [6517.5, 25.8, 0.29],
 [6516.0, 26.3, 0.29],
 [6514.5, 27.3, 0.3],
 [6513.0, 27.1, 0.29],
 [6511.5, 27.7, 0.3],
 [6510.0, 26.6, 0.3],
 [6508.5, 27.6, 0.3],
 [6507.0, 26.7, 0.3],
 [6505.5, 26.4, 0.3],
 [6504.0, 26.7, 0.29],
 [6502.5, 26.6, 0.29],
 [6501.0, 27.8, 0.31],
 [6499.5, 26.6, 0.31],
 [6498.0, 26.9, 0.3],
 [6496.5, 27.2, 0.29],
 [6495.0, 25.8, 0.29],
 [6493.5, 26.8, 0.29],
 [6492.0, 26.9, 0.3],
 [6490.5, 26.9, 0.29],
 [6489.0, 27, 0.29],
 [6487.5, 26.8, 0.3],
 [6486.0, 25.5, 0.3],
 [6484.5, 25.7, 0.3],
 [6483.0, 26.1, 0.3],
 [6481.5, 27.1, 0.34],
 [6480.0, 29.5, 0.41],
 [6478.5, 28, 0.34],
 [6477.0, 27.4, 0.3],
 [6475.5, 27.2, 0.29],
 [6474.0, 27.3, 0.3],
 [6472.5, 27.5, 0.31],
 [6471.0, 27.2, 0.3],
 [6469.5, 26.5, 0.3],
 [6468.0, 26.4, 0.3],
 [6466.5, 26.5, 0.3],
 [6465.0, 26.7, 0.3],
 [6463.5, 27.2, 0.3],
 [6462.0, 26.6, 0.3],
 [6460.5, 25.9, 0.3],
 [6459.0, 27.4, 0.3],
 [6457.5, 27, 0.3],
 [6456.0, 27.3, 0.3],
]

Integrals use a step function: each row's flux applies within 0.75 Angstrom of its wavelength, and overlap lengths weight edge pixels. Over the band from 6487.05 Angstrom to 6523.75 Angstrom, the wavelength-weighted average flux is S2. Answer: 26.8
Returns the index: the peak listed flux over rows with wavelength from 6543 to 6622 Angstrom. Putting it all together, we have 30.1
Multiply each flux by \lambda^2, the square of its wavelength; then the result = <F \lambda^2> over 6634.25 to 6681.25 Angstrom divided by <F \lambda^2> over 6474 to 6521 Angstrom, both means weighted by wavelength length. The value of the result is 1.2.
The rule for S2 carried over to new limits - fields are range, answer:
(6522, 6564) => 27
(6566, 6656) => 26.9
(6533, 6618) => 27.1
